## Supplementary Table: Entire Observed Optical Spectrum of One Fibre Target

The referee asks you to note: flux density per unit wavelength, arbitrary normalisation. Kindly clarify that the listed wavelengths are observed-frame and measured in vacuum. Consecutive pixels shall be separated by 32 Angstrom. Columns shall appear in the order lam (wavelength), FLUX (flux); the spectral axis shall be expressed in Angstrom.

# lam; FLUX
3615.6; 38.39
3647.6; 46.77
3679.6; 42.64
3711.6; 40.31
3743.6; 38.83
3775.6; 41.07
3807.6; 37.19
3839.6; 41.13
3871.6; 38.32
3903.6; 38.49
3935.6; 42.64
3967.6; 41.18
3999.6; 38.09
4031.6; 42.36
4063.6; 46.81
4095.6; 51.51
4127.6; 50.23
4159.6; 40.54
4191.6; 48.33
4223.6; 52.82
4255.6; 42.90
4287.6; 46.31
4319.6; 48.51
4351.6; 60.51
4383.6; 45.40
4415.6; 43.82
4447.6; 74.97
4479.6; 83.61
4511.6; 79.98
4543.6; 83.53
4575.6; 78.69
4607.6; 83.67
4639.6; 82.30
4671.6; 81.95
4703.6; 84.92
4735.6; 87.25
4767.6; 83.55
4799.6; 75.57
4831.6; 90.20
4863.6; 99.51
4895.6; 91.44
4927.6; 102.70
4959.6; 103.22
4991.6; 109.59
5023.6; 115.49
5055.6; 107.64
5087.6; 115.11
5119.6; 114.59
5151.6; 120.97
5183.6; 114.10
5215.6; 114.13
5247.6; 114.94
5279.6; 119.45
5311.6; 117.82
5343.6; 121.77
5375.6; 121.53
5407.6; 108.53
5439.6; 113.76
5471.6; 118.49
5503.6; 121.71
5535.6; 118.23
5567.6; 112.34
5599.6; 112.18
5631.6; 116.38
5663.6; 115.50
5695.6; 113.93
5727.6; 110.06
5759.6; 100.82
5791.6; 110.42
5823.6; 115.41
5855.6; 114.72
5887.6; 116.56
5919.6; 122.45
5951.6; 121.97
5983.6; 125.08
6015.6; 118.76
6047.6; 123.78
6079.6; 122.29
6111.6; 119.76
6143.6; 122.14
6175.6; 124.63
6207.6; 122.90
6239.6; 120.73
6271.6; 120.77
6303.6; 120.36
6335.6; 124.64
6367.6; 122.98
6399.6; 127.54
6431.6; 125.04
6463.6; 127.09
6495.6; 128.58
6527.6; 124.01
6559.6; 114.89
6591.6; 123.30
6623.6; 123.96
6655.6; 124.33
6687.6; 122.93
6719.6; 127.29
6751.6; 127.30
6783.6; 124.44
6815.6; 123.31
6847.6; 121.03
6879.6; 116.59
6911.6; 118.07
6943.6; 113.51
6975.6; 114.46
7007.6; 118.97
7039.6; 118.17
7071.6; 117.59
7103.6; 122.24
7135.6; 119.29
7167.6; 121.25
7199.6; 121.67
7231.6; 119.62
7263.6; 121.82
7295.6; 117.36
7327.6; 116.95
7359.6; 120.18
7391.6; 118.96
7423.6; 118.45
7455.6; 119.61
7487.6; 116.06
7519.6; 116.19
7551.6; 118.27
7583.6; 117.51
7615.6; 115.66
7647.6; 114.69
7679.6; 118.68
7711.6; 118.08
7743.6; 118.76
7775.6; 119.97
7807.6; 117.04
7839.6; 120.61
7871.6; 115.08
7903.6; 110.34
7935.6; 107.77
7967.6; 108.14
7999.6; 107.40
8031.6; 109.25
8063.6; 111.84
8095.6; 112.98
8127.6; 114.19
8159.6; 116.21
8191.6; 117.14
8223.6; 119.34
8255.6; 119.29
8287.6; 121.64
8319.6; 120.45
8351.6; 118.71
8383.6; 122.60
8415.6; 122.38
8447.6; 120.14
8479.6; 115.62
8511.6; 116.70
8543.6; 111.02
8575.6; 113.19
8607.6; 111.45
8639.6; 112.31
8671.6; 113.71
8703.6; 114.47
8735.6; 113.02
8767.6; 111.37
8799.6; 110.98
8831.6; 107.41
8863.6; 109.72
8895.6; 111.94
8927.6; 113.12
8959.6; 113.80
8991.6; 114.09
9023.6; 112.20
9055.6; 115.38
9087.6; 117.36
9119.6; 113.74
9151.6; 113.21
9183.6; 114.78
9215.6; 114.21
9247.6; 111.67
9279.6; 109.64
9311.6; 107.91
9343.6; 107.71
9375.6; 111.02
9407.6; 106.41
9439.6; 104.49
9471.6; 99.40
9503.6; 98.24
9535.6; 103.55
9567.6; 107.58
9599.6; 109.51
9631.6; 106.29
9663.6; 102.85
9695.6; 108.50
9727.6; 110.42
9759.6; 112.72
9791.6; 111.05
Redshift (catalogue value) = 0.114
